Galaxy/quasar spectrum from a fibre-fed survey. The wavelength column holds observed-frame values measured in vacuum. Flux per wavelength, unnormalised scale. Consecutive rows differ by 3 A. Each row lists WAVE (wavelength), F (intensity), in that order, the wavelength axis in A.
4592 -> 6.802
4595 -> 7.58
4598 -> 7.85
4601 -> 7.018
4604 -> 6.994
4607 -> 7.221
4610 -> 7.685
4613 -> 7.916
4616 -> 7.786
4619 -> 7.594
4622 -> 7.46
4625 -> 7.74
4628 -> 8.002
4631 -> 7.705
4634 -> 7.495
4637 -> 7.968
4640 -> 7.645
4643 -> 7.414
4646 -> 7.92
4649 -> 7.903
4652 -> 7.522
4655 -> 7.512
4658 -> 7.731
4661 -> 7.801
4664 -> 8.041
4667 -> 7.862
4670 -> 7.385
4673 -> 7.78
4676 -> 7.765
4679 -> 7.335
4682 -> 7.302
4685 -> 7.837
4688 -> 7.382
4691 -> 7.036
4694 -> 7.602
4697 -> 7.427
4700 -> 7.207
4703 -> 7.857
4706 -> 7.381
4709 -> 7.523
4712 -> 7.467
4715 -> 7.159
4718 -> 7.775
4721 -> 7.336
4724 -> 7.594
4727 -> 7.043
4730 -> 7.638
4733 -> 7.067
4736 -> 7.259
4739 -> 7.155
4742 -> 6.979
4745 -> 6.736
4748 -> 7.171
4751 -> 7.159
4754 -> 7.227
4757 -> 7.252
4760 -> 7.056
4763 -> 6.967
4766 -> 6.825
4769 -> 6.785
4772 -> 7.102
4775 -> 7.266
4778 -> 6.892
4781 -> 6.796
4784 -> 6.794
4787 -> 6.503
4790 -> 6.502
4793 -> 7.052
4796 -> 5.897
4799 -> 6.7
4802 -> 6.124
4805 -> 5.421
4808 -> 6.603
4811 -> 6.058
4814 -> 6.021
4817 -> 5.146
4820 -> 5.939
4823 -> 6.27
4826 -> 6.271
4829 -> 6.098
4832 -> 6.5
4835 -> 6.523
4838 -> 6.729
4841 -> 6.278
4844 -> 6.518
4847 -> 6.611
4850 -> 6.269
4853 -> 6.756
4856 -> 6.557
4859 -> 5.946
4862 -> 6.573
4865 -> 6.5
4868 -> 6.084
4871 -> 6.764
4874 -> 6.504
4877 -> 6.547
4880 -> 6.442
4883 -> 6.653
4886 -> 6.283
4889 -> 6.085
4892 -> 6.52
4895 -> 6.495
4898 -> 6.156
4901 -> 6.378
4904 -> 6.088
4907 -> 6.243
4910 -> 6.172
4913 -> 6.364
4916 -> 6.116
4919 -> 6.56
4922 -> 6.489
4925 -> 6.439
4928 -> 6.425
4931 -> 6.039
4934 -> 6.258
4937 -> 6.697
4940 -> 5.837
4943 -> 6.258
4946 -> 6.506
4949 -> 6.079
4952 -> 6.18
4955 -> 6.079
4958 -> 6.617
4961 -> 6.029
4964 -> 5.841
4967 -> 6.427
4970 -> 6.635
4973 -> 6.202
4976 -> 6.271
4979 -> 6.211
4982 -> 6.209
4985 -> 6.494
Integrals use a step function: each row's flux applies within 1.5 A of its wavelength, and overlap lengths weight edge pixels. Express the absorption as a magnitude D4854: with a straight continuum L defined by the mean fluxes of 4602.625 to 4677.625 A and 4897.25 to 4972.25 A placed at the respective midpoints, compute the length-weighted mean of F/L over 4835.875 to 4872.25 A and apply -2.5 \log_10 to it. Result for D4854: 0.032 mag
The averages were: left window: 7.67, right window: 6.28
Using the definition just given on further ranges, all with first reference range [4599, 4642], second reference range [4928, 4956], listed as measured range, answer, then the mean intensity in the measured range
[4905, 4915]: 0.02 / 6.24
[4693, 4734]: -0.04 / 7.44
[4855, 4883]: 0.02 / 6.44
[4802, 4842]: 0.10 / 6.14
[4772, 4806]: 0.05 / 6.58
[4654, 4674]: -0.05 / 7.73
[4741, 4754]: 0.00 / 7.04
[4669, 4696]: -0.02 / 7.49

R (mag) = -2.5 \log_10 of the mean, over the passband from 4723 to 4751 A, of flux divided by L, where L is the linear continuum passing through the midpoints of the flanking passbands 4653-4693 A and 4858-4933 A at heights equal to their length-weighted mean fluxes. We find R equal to 0.01 mag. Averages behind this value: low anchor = 7.6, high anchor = 6.36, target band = 7.17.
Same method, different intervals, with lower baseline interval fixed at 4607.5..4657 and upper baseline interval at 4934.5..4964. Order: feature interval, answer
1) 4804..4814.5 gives 0.14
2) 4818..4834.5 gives 0.10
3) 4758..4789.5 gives 0.02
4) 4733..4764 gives 0.01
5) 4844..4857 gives 0.02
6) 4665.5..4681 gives -0.02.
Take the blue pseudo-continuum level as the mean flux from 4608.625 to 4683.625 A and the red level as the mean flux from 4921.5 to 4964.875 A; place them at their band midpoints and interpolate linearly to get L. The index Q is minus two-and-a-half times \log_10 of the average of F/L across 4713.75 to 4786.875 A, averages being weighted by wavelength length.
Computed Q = 0.01 mag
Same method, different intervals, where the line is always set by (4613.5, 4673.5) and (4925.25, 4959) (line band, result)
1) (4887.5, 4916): 0.03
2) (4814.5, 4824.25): 0.18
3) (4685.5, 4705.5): 0.00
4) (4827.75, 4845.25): 0.06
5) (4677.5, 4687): 0.01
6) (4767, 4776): 0.01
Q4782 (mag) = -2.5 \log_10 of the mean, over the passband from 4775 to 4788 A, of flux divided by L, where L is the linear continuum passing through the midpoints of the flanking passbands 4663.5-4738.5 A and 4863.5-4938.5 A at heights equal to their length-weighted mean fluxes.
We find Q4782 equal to 0.03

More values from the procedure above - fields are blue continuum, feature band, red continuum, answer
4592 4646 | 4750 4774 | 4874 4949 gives -0.012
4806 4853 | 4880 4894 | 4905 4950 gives -0.019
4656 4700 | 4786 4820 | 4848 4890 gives 0.111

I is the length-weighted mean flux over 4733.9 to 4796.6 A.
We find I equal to 6.94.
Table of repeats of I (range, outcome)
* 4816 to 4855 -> 6.32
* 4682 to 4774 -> 7.27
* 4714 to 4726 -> 7.46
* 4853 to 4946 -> 6.36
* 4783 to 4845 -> 6.28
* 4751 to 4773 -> 7.04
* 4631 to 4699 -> 7.62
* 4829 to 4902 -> 6.44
